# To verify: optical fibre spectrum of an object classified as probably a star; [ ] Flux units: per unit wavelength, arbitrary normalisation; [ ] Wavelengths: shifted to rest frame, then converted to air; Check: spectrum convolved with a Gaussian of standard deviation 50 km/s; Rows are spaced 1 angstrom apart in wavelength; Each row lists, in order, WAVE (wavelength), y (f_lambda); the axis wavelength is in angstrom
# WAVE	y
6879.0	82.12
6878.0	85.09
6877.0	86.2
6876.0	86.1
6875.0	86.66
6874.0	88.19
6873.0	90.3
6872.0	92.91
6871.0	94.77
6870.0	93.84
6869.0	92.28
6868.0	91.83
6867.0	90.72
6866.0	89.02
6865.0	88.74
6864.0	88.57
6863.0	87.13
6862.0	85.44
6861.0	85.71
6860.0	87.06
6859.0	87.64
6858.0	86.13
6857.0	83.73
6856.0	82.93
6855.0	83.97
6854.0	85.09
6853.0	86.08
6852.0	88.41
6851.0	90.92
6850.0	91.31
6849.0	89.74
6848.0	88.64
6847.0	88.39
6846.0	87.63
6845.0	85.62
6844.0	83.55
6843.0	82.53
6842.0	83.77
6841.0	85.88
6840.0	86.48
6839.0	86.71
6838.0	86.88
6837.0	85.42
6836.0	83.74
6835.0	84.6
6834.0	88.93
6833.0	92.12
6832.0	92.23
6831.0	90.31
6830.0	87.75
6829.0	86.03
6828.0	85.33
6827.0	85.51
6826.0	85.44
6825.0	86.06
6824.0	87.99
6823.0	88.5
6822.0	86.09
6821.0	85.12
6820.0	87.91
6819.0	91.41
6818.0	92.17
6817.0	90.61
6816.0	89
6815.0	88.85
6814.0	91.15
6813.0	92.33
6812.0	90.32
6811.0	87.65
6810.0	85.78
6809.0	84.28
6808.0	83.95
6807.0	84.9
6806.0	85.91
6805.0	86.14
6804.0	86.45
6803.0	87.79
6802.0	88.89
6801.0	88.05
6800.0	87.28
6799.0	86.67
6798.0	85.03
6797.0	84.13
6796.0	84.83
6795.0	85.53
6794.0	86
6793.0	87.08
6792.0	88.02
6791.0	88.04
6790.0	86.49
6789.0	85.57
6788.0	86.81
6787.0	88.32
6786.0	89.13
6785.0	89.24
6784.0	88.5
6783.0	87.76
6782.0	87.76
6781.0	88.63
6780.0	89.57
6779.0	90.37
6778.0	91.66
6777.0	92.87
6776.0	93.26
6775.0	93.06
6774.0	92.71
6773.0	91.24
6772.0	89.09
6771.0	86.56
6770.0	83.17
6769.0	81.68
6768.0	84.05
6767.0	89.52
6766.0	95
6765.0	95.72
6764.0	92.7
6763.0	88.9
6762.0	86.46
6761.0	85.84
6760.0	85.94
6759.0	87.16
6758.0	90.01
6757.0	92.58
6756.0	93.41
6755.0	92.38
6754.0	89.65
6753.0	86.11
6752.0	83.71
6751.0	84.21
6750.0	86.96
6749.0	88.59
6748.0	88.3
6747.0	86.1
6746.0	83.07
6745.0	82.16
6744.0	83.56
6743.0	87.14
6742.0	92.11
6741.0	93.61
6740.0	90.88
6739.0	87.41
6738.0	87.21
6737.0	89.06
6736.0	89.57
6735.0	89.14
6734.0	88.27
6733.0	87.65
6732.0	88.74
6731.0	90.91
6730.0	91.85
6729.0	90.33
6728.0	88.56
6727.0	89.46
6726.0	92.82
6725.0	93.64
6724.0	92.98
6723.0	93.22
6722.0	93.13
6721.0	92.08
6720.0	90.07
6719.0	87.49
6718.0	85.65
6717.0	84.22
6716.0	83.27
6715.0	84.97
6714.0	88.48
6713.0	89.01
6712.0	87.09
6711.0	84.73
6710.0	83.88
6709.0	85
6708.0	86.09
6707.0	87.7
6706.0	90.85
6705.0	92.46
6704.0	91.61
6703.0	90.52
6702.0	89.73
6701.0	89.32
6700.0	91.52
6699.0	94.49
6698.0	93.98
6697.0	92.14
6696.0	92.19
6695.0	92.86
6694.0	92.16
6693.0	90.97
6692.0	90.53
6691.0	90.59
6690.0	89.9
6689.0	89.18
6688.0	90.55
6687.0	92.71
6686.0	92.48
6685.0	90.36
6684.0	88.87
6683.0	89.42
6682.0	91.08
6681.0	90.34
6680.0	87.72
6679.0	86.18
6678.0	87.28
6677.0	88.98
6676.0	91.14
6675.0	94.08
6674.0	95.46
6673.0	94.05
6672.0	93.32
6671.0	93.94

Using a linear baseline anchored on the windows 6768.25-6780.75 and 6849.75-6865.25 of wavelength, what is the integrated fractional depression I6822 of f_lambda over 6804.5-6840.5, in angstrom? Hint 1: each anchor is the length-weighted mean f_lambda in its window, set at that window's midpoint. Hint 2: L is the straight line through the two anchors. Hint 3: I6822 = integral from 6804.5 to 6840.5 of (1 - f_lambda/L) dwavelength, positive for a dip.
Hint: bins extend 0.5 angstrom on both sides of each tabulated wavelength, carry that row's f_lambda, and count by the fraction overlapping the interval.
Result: 0.11 angstrom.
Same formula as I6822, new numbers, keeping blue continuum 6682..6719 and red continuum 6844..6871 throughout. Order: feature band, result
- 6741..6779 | 0.10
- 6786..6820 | 0.39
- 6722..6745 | -0.18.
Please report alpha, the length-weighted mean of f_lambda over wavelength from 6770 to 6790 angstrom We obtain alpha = 89.3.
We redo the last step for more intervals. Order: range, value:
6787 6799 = 86.3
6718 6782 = 89.2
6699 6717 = 88.1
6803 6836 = 87.8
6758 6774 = 88.4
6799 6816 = 87.5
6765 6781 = 89.7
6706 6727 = 88.4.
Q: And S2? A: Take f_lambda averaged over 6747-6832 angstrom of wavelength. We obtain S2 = 88.1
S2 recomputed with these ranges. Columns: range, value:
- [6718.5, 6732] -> 91.2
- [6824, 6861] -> 86.7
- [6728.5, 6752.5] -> 87.9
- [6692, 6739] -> 89.6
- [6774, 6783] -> 90.8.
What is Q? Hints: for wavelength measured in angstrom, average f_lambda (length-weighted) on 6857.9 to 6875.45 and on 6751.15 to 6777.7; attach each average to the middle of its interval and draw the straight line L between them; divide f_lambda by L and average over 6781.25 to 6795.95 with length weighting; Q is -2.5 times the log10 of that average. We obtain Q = 0.02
